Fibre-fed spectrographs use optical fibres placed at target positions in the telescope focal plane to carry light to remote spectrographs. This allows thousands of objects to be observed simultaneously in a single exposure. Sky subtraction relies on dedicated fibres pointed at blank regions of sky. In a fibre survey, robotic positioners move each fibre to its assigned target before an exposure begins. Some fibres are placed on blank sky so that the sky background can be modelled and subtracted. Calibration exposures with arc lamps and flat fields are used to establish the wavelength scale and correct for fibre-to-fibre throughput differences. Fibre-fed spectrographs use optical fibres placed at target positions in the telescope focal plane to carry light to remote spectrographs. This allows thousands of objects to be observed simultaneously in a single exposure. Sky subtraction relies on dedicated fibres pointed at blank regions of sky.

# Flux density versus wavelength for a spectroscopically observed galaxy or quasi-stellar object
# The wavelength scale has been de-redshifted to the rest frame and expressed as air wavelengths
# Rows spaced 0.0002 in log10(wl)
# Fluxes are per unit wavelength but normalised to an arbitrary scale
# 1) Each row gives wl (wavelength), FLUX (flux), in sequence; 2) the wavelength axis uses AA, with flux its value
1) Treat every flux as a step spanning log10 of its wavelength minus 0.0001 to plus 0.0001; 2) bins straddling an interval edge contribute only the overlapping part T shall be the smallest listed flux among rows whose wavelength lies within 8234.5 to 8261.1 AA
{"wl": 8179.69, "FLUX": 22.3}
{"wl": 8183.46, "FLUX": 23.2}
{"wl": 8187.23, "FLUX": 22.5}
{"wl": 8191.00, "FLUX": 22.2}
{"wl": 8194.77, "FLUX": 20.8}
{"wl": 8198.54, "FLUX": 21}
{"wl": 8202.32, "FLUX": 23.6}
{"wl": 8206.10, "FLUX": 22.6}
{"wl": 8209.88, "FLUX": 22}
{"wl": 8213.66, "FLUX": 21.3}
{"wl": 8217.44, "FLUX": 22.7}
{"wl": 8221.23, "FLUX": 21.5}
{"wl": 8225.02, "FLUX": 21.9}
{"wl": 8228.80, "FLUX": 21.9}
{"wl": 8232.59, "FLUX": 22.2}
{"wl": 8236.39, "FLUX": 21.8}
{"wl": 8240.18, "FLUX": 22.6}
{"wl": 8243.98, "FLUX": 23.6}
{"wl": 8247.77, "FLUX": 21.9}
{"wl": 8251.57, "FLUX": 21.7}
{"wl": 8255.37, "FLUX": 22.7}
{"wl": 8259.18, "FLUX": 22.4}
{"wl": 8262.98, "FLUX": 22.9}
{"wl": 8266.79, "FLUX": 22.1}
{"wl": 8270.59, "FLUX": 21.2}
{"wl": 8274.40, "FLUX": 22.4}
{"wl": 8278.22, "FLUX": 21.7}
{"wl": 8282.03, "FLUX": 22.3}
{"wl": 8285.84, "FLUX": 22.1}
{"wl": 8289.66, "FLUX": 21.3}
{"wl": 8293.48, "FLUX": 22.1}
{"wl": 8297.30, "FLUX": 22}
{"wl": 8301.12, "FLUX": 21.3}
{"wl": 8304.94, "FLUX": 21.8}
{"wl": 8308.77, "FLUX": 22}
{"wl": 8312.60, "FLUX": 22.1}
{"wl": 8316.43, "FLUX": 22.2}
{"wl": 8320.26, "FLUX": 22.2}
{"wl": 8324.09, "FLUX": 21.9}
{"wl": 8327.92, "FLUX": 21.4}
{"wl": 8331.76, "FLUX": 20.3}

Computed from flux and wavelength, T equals 21.7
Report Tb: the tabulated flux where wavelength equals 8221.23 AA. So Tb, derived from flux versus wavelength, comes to 21.5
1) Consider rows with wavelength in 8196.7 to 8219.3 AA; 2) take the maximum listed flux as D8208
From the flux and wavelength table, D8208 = 23.6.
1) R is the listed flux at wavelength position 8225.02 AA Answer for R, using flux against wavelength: 21.9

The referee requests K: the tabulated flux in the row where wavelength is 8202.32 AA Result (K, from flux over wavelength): 23.6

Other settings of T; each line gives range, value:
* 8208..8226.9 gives 21.3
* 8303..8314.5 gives 21.8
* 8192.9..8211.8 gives 20.8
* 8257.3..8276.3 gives 21.2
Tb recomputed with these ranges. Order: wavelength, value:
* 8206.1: 22.6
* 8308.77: 22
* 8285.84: 22.1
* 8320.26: 22.2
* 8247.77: 21.9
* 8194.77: 20.8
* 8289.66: 21.3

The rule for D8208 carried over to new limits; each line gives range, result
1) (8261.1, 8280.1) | 22.9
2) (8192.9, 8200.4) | 21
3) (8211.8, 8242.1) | 22.7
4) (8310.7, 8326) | 22.2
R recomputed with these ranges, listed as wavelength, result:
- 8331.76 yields 20.3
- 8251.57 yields 21.7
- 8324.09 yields 21.9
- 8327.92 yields 21.4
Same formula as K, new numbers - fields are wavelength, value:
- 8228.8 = 21.9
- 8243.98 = 23.6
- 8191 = 22.2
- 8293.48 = 22.1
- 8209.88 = 22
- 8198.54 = 21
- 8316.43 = 22.2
